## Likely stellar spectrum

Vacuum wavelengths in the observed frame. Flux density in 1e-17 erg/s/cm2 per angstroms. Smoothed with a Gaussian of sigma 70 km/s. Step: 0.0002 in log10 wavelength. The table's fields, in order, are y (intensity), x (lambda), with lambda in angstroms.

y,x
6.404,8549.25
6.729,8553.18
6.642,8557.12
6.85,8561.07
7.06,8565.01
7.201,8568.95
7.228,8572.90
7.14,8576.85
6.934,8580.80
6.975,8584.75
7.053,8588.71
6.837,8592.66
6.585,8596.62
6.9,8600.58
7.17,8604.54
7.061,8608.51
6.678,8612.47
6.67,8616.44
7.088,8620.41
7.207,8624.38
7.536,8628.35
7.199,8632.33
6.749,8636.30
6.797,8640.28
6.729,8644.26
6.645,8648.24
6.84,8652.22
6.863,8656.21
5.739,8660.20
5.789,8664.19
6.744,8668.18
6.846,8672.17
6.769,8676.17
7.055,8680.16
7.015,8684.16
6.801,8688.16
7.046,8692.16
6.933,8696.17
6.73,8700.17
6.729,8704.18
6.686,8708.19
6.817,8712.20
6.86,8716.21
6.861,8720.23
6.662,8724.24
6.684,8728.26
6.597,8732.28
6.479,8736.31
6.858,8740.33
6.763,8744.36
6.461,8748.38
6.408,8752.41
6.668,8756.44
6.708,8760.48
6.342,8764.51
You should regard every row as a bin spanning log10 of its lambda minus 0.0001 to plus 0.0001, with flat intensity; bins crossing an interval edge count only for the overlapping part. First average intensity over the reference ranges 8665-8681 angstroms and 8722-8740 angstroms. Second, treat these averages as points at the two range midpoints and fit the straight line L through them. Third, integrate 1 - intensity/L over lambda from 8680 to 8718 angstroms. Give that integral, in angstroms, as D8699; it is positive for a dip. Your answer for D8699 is -0.9 angstroms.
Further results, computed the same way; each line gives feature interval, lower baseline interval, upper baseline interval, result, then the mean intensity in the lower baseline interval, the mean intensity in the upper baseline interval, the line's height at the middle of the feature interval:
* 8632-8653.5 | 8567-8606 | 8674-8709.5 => 0.41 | 7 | 6.87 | 6.93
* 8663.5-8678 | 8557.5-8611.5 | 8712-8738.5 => 0.44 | 6.98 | 6.7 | 6.81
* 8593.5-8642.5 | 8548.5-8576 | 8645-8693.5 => -1.30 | 6.91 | 6.68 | 6.79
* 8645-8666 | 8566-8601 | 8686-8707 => 1.51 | 6.99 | 6.84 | 6.9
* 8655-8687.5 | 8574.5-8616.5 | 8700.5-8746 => 0.96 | 6.92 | 6.73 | 6.81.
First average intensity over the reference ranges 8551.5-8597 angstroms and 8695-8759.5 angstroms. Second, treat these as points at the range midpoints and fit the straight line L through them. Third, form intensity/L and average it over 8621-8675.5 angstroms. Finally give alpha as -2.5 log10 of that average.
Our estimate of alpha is 0.01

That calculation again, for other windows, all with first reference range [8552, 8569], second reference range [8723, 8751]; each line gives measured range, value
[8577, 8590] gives -0.026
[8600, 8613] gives -0.028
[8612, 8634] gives -0.047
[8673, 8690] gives -0.031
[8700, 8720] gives -0.016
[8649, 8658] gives -0.012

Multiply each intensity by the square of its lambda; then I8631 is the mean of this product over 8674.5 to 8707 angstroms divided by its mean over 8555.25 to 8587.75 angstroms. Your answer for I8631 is 1.01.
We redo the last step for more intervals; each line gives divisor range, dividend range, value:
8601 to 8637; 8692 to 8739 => 0.98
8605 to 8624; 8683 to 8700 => 1.02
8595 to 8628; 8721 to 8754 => 0.98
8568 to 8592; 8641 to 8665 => 0.93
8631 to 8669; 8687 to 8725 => 1.05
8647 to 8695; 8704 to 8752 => 1.01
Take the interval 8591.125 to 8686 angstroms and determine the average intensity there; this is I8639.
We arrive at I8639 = 6.81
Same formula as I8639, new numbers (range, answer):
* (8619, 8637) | 7.19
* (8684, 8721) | 6.84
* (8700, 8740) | 6.72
